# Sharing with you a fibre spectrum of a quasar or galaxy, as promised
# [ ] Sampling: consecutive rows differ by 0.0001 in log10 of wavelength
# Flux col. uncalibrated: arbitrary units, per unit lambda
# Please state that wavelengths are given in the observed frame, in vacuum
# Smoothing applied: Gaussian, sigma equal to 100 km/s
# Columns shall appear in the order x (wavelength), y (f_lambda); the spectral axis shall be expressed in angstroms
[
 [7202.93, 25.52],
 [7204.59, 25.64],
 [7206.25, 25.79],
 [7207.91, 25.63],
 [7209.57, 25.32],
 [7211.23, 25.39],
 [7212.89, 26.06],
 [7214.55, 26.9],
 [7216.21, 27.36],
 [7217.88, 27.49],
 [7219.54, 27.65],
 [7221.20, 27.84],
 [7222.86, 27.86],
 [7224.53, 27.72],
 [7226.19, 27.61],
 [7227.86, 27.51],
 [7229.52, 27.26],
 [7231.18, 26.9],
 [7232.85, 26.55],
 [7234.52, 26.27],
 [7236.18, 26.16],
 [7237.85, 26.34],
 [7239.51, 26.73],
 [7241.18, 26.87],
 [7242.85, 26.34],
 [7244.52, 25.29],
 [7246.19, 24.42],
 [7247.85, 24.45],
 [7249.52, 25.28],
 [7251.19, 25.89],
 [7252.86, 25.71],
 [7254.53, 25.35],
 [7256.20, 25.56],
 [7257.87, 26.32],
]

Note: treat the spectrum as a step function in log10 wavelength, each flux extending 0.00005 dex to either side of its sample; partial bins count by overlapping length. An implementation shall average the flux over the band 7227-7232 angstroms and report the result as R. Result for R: 27.2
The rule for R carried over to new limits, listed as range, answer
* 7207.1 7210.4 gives 25.5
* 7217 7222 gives 27.6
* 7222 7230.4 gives 27.6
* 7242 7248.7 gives 25.1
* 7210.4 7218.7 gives 26.6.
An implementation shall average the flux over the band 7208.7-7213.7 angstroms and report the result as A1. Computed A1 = 25.6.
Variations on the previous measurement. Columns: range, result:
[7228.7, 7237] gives 26.6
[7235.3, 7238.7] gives 26.3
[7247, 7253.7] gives 25.4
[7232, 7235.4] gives 26.4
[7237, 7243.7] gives 26.5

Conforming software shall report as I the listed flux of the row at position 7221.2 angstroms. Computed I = 27.84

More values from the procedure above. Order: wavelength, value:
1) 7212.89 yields 26.06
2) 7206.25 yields 25.79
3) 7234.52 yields 26.27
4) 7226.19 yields 27.61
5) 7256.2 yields 25.56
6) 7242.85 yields 26.34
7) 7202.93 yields 25.52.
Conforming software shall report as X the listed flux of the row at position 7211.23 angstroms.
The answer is 25.39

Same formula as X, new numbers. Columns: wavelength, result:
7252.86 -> 25.71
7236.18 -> 26.16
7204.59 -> 25.64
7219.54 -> 27.65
